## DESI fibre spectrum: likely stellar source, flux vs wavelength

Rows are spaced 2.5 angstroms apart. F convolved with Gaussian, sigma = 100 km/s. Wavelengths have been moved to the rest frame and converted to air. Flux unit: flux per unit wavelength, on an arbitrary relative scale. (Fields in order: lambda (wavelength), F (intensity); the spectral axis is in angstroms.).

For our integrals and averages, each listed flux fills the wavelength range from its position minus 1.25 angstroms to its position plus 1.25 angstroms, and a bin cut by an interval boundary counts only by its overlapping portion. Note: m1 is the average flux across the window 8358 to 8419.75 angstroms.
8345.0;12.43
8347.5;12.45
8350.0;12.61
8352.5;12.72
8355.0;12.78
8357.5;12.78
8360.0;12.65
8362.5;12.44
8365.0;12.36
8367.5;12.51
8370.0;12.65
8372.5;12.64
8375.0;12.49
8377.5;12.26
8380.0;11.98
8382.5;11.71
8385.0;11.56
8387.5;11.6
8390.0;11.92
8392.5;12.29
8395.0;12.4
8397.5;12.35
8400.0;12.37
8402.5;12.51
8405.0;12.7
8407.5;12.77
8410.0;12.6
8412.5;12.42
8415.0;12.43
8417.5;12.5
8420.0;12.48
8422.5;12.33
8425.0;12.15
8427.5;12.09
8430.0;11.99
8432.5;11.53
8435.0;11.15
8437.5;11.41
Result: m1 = 12.3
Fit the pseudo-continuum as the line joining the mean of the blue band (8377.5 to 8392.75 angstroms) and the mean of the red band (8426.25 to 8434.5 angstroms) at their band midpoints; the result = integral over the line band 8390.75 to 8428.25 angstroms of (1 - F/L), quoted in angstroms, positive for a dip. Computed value -1.9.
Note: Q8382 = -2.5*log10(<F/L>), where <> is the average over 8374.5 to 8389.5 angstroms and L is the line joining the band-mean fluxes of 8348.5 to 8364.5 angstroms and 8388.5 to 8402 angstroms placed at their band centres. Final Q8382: 0.04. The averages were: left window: 12.6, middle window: 11.9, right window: 12.3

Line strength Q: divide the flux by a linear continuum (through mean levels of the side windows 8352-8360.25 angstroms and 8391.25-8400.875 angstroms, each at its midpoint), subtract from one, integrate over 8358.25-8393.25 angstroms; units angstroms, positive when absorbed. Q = 0.9 angstroms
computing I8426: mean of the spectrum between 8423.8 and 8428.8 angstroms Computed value 12.1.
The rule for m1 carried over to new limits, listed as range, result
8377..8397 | 12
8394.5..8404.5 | 12.4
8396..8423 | 12.5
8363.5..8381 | 12.4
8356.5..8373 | 12.6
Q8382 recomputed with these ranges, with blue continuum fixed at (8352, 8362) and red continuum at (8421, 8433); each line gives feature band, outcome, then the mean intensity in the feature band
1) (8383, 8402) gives 0.03 mag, 12.1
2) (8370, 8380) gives 0.01 mag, 12.4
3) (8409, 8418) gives -0.03 mag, 12.5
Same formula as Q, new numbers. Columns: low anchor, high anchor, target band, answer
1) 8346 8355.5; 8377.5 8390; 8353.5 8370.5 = -0.4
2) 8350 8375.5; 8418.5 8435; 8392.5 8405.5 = -0.2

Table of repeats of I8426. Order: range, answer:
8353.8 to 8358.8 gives 12.8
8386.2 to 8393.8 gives 11.9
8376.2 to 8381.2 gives 12.1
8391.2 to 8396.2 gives 12.3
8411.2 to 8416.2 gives 12.4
